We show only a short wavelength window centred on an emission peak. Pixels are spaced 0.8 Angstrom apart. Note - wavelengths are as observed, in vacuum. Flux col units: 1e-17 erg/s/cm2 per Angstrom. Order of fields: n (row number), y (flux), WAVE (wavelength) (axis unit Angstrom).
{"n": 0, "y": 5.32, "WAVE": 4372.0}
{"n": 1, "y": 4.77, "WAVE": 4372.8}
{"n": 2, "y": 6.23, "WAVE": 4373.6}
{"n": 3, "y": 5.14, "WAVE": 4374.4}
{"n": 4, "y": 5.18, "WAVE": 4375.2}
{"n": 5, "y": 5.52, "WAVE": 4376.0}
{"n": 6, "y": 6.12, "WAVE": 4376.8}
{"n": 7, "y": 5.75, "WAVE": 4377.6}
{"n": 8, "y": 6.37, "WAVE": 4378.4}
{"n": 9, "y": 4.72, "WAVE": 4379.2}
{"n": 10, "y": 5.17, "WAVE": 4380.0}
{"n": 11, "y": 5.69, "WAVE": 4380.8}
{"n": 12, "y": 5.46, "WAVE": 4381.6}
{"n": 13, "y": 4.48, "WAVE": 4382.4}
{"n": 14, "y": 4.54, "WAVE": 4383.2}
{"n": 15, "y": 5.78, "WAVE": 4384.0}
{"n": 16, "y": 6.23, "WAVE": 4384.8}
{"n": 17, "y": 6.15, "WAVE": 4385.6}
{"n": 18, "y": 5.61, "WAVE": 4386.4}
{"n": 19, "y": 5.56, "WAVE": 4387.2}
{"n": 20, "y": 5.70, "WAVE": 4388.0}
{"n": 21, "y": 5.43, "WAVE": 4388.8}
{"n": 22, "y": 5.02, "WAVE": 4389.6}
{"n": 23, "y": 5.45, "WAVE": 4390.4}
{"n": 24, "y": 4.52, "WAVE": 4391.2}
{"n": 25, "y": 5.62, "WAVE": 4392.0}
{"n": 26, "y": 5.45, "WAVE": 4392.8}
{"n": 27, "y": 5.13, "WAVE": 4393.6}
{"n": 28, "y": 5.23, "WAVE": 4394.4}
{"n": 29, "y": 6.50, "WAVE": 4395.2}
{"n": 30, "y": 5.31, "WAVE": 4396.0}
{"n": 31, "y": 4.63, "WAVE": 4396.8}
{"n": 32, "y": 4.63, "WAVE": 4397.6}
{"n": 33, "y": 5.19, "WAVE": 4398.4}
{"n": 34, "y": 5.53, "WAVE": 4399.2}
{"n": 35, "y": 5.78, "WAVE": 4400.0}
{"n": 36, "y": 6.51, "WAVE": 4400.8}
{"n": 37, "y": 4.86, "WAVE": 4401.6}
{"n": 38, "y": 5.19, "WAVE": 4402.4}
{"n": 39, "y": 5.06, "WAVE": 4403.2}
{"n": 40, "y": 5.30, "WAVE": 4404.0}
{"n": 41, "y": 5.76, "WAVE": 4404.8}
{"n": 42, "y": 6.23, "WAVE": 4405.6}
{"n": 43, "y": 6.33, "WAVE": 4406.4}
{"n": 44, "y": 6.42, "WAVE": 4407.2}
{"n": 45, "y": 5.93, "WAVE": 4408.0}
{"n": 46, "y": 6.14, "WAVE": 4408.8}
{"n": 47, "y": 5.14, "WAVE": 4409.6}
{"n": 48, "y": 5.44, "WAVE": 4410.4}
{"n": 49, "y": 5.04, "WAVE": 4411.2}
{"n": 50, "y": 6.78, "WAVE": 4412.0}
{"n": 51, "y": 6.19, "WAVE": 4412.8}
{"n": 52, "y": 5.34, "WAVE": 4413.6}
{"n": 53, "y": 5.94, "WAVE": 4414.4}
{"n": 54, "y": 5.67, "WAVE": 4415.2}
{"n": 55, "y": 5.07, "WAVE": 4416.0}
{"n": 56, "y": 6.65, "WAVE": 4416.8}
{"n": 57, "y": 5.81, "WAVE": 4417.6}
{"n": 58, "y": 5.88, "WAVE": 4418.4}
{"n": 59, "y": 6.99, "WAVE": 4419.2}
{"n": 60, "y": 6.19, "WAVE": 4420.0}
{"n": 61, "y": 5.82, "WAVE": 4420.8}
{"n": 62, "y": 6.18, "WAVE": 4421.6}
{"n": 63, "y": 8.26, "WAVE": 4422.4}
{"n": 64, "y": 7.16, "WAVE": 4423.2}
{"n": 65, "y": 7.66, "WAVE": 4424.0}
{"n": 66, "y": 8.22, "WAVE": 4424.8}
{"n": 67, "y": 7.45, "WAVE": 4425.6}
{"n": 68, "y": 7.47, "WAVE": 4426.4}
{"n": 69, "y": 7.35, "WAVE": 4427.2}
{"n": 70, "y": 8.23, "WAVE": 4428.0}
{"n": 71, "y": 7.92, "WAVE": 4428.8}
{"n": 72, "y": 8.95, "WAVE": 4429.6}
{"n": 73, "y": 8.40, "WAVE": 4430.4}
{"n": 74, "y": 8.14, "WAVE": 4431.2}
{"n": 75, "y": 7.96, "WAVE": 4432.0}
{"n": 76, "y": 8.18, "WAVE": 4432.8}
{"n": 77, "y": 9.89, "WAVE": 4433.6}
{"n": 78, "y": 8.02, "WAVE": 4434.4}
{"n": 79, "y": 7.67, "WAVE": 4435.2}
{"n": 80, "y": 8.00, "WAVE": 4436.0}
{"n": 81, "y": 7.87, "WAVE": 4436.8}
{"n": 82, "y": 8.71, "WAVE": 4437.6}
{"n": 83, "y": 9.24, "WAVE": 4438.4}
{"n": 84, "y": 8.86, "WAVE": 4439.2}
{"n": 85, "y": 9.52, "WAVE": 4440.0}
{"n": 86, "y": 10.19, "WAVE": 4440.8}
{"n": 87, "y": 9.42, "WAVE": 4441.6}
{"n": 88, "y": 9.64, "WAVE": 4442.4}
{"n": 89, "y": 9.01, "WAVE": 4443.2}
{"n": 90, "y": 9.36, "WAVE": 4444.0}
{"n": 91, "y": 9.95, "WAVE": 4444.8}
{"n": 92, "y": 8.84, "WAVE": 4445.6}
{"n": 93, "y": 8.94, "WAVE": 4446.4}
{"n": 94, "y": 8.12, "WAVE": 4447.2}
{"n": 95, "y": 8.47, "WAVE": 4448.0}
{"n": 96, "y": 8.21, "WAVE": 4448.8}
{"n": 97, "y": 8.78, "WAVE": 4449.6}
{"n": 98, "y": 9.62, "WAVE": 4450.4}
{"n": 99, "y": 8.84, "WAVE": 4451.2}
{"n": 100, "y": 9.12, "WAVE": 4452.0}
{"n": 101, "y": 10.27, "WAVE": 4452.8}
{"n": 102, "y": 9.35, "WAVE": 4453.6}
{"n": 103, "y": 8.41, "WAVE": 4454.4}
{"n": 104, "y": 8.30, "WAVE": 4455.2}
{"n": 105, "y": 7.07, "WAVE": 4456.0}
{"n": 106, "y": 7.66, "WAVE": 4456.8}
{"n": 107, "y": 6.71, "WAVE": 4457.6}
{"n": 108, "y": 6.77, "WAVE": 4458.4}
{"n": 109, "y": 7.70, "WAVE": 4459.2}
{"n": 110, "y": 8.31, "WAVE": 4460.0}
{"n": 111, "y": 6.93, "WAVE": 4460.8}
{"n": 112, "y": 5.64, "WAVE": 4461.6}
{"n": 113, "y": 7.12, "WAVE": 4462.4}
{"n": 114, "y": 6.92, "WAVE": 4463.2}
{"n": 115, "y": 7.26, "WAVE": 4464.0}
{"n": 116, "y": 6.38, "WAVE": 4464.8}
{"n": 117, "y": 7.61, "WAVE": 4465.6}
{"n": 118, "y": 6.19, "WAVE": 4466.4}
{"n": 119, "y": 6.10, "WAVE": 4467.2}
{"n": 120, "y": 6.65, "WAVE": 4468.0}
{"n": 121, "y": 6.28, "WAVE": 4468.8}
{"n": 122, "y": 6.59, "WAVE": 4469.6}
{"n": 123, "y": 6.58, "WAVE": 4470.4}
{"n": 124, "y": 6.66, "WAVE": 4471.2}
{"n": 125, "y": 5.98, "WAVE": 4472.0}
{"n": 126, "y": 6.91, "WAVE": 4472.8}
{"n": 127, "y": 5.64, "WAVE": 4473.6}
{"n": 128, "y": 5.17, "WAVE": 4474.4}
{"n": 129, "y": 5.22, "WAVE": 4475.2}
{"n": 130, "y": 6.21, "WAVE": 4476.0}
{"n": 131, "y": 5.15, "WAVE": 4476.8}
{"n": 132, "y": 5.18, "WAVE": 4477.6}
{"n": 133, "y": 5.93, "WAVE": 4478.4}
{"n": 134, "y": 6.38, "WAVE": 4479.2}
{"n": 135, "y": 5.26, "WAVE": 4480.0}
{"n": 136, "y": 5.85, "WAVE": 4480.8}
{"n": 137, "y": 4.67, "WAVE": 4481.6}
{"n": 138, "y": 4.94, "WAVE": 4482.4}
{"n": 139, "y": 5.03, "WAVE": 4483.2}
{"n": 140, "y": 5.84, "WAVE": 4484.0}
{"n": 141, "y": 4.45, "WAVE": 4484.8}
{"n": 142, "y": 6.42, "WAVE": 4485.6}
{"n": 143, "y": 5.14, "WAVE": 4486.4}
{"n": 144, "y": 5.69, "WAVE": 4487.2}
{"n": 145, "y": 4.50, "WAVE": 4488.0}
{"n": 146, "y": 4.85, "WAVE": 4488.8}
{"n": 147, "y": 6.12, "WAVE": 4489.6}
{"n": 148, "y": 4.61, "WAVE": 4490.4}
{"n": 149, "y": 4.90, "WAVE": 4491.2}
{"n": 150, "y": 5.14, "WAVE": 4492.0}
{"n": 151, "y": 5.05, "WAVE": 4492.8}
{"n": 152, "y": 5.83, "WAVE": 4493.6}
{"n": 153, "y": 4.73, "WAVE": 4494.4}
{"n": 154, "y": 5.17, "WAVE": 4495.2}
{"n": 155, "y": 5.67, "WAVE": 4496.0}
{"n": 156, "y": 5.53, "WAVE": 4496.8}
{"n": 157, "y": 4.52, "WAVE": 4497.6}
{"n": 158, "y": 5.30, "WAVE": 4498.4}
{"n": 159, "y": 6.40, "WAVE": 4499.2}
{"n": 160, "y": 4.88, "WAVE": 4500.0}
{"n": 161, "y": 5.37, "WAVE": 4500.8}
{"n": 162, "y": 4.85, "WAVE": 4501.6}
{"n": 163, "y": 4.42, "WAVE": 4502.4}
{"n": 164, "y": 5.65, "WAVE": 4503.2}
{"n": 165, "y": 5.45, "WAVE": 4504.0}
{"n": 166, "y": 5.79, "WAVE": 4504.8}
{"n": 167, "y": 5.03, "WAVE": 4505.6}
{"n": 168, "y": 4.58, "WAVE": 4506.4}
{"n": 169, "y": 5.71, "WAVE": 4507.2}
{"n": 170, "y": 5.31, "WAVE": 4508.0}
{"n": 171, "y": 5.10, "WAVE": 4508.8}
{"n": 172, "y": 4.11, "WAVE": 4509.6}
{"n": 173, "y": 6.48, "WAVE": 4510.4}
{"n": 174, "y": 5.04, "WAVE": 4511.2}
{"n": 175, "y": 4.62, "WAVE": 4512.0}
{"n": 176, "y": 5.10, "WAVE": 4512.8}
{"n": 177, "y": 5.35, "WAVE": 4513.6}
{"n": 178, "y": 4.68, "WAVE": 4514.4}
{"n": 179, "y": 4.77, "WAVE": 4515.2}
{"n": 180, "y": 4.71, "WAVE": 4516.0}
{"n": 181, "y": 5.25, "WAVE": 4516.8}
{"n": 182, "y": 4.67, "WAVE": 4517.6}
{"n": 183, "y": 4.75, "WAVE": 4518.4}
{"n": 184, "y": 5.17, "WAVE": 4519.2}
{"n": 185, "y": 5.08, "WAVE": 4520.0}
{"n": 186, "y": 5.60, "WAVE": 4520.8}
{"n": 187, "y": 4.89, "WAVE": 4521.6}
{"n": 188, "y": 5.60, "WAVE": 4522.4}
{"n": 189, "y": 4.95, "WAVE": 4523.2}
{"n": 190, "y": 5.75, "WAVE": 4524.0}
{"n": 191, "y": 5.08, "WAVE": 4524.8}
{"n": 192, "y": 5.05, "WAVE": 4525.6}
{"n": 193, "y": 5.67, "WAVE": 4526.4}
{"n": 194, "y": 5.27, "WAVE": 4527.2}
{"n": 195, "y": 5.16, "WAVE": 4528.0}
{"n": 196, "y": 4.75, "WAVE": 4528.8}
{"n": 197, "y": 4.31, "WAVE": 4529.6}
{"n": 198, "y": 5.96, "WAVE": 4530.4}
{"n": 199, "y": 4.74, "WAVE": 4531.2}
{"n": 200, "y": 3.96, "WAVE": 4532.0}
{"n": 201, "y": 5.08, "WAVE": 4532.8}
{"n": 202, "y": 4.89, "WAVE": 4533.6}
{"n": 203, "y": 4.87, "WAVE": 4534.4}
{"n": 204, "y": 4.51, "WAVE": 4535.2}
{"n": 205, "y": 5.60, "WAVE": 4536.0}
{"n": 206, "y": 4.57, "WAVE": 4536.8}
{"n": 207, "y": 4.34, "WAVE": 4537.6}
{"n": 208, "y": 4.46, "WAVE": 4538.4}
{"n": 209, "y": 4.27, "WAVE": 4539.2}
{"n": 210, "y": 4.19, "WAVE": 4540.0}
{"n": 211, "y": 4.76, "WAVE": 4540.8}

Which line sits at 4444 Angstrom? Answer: Mg II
